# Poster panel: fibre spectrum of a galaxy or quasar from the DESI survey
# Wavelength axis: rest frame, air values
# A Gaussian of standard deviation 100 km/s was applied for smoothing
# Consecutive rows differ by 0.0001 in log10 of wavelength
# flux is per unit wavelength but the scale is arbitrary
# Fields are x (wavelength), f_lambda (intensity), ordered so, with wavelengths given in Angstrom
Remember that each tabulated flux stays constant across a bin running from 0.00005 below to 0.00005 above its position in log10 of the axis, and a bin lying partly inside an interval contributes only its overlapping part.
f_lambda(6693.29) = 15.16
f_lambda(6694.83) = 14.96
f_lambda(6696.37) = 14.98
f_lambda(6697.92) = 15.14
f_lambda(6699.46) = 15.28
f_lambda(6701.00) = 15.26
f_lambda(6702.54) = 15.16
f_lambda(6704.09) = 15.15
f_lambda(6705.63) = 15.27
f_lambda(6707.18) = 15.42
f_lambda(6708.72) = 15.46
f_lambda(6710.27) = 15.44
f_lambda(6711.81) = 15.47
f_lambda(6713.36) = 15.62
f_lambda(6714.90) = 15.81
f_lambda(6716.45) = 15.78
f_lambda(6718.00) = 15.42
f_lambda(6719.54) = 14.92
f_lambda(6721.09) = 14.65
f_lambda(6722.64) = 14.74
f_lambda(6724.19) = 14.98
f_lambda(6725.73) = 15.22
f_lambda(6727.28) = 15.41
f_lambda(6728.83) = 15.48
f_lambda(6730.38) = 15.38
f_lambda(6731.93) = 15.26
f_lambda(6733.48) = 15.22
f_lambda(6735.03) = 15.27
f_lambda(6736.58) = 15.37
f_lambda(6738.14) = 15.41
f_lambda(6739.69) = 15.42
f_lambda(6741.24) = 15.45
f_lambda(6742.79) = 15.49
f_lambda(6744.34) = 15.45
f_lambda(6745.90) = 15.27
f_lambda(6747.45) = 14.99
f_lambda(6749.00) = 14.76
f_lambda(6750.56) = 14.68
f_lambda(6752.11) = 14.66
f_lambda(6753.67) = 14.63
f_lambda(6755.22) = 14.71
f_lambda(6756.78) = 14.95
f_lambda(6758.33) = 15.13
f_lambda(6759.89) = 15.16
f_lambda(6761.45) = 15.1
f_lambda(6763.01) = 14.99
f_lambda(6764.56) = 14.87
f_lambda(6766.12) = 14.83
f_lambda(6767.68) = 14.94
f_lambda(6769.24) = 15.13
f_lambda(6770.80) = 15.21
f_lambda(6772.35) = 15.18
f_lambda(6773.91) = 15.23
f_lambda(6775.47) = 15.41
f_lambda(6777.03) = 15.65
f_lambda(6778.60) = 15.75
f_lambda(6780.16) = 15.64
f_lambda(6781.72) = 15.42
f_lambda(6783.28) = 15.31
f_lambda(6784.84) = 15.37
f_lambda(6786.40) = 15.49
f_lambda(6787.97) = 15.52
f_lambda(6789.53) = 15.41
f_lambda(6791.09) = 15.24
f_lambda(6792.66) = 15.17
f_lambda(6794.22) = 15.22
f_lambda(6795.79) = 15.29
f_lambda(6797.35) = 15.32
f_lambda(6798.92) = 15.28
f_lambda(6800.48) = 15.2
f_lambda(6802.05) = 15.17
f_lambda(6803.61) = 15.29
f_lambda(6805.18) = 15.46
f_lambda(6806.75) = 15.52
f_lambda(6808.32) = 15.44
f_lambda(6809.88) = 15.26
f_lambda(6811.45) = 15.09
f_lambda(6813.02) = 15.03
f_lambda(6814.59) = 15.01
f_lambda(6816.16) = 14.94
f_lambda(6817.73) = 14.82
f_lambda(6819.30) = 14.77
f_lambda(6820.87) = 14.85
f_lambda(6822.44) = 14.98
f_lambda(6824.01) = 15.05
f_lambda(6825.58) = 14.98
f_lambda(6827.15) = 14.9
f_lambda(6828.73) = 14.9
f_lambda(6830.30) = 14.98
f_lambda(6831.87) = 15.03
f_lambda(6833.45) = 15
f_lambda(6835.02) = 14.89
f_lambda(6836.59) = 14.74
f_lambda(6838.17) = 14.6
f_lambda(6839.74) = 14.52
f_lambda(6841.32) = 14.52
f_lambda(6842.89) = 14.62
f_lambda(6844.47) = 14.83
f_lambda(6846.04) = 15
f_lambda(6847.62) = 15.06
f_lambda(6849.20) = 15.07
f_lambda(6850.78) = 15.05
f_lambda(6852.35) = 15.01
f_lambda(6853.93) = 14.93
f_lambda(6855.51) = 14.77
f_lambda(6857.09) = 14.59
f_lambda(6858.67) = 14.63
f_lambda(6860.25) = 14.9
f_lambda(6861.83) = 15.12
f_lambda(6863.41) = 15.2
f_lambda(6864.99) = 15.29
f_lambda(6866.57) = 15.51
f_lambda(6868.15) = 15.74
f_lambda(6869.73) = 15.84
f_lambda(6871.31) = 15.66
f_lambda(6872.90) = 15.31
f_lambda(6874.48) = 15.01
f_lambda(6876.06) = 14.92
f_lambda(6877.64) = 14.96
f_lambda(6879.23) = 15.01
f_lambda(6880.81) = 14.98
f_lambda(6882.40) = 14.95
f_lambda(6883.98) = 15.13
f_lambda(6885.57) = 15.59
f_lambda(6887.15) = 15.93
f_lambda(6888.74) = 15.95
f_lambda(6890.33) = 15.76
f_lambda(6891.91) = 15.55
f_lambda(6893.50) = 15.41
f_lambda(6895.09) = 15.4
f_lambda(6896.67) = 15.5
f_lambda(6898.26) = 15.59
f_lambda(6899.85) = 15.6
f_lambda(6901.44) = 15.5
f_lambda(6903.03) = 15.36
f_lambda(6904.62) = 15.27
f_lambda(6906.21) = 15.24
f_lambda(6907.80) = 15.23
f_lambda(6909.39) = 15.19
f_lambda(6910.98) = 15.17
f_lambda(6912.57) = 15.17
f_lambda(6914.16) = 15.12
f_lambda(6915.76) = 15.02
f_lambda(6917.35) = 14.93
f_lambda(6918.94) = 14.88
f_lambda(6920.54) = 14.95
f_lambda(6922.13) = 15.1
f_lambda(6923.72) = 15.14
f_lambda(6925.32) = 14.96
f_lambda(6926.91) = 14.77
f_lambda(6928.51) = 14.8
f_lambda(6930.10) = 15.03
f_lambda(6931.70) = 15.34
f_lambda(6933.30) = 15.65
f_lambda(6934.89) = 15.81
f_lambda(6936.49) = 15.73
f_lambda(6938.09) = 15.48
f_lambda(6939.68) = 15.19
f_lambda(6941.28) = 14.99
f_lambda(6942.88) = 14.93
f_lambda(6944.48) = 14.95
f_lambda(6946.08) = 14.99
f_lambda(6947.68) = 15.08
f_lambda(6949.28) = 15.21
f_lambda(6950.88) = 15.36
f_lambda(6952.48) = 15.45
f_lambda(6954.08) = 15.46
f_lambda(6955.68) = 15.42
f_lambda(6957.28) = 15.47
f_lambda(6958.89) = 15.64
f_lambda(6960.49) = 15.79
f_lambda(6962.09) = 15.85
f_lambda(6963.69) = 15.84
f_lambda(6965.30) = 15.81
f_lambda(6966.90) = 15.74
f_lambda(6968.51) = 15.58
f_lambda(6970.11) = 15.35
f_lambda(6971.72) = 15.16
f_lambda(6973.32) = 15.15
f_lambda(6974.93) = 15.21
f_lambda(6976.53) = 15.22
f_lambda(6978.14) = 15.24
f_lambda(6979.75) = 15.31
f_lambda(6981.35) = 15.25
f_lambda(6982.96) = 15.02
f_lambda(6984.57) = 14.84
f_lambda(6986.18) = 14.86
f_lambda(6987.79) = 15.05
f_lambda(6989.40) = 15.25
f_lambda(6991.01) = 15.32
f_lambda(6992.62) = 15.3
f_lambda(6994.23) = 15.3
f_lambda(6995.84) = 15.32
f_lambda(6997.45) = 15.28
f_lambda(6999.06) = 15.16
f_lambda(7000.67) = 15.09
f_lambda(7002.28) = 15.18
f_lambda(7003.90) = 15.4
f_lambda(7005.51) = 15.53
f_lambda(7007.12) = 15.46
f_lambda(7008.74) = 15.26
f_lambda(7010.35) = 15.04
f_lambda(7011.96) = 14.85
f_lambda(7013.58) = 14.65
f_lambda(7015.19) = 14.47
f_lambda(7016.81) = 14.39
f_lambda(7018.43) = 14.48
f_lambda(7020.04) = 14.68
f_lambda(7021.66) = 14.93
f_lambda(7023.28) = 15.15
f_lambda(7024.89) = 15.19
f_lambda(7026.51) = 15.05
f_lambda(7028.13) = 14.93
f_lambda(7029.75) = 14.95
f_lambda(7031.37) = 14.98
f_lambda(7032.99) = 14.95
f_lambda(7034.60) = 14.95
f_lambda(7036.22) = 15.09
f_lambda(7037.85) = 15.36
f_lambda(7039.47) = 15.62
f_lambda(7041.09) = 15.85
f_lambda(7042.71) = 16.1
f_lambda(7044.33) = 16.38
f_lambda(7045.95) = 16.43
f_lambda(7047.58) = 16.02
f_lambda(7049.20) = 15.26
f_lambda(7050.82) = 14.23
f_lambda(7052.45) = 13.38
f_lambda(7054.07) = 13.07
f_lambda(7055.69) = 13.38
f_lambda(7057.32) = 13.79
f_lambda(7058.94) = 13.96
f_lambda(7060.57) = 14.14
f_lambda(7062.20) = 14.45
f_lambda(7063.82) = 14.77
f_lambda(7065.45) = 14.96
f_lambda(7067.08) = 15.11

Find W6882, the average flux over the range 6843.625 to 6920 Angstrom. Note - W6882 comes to 15.2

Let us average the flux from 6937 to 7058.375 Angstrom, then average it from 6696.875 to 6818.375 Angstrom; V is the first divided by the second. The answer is 0.99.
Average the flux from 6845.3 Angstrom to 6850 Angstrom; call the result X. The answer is 15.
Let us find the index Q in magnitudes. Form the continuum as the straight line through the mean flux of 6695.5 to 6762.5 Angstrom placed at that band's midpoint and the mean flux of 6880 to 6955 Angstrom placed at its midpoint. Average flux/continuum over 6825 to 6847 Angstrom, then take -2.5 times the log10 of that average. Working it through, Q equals 0.030 mag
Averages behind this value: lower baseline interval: 15.2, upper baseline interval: 15.3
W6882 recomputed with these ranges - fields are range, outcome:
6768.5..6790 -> 15.4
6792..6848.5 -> 15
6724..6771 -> 15.1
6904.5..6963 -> 15.2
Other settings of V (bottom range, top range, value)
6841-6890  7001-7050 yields 1.00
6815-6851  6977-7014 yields 1.02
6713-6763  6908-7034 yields 1.00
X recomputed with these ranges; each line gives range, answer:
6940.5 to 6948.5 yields 15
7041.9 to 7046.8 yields 16.3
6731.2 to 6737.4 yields 15.3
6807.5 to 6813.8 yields 15.2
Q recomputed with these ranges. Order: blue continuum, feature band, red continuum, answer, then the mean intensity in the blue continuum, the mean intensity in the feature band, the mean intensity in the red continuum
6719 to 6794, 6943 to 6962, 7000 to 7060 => -0.02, 15.2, 15.4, 15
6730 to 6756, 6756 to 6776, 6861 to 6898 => 0.01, 15.1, 15.1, 15.4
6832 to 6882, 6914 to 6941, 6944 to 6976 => 0.01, 15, 15.2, 15.4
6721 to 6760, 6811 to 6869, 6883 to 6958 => 0.02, 15.1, 14.9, 15.3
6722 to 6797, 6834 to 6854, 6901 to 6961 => 0.03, 15.2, 14.8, 15.2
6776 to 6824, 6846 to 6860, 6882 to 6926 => 0.03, 15.3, 14.9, 15.3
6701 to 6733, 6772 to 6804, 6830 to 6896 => -0.01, 15.3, 15.4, 15.1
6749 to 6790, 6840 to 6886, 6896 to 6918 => 0.01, 15.2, 15.1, 15.3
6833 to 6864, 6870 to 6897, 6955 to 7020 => -0.03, 14.8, 15.4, 15.2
